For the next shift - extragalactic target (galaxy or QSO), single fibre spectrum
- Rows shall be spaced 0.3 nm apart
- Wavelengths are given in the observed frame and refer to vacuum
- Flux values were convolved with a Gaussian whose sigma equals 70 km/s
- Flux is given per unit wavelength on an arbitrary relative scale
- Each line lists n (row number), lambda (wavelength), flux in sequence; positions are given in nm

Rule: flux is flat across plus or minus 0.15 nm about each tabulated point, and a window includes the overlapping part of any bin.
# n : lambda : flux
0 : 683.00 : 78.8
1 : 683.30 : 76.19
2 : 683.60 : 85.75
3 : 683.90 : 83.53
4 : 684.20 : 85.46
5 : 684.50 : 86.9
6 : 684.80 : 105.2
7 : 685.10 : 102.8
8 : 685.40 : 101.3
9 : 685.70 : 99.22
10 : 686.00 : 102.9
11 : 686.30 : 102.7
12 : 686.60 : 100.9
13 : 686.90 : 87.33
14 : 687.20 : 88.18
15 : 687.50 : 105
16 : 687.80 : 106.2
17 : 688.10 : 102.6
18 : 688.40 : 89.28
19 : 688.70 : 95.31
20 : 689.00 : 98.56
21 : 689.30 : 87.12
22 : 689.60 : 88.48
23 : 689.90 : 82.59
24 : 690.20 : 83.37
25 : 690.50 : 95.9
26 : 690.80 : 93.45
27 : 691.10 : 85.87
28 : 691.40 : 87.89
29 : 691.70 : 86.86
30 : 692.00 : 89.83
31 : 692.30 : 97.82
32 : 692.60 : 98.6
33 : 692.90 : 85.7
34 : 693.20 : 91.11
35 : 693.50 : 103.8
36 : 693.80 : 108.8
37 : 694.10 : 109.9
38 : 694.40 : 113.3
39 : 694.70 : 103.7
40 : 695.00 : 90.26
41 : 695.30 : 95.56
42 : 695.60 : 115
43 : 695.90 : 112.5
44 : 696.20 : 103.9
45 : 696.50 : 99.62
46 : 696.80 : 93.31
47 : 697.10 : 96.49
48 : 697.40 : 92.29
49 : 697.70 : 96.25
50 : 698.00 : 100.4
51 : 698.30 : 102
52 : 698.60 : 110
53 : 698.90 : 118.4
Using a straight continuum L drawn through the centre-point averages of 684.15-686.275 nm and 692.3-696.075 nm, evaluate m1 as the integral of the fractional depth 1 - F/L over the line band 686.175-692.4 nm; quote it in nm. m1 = 0.44 nm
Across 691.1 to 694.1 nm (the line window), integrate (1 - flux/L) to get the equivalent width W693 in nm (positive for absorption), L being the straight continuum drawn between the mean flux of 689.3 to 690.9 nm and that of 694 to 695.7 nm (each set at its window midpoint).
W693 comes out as 0.06 nm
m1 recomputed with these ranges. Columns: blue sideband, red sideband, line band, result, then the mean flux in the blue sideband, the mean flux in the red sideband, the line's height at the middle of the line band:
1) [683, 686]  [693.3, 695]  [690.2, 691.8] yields 0.19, 91.7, 106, 101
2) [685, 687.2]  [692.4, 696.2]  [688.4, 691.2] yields 0.29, 98.7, 102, 100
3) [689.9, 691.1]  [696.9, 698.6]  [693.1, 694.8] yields -0.22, 89.2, 98.5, 93.6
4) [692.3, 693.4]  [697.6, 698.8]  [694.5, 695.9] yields -0.07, 93.2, 103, 97.5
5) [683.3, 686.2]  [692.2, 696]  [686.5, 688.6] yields -0.01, 94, 102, 96.3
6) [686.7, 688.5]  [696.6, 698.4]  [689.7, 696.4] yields -0.02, 96.8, 96.7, 96.7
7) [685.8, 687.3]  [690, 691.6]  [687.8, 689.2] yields -0.06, 96.8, 89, 93.2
